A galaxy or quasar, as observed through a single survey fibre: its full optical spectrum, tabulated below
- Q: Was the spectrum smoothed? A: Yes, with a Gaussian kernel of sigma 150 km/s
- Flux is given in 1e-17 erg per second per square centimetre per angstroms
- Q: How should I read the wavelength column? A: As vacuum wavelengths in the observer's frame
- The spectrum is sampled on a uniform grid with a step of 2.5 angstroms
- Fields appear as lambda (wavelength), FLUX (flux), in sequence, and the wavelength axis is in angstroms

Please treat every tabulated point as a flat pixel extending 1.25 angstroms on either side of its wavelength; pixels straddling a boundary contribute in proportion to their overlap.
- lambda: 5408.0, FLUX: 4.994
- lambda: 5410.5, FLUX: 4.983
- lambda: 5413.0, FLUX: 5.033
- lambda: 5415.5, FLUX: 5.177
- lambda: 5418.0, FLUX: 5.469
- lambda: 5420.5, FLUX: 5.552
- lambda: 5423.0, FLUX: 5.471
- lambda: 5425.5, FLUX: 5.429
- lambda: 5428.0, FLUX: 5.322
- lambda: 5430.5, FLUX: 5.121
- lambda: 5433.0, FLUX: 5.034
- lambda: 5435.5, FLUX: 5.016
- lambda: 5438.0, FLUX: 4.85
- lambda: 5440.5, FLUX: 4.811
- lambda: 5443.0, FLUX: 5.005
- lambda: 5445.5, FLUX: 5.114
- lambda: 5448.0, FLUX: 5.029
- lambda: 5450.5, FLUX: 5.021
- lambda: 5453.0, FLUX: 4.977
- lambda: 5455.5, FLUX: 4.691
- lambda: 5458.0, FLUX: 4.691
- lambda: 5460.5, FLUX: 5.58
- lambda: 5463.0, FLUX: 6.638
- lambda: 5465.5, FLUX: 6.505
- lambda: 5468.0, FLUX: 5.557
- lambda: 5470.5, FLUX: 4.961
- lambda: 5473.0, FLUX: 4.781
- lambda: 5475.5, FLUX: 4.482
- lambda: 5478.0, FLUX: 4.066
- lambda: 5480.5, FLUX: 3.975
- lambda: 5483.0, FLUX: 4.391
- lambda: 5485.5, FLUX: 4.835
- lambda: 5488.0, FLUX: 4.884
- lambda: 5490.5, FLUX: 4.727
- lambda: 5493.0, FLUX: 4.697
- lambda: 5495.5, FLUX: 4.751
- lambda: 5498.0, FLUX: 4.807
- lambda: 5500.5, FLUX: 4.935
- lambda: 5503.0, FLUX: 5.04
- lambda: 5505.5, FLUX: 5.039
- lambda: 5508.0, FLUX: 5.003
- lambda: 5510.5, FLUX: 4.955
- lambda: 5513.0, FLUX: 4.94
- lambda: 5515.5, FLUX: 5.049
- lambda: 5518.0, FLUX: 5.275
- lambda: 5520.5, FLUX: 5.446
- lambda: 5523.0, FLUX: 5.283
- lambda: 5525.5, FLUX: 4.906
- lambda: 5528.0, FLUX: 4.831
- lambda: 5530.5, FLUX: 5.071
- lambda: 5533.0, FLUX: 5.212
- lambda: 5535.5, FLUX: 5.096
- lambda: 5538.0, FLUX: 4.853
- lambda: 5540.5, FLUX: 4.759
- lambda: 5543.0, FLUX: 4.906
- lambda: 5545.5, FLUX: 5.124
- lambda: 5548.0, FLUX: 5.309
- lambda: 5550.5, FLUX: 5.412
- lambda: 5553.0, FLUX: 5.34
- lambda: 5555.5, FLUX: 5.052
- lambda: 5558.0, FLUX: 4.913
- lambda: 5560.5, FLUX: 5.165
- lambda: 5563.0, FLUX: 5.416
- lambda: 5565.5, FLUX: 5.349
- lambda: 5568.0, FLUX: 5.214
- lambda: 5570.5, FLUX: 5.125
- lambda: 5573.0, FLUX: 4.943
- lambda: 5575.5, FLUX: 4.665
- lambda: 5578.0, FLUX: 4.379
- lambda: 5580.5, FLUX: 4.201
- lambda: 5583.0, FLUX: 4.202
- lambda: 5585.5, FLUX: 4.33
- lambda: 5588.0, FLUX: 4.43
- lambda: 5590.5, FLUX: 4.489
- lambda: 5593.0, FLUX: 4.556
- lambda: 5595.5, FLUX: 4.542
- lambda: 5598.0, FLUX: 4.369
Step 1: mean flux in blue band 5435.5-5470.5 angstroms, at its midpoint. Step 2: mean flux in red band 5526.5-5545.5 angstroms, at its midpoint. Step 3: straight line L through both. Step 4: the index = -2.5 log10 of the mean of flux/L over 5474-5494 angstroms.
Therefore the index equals 0.14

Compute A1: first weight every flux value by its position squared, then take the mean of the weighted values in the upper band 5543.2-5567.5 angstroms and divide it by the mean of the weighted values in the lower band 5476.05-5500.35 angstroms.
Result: 1.17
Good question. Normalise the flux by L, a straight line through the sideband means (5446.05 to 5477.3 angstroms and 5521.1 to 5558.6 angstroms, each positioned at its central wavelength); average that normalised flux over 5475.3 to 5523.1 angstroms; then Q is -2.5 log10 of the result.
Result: 0.07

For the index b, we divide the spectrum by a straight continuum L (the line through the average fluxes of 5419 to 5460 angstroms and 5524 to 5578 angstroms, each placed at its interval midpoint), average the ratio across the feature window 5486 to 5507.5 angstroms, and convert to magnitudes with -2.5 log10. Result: 0.05 mag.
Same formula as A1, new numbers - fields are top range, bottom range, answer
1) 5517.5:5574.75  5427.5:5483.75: 1.05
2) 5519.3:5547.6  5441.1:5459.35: 1.06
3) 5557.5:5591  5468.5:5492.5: 1.07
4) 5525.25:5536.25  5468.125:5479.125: 1.10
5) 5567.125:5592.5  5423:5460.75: 0.96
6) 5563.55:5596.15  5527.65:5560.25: 0.93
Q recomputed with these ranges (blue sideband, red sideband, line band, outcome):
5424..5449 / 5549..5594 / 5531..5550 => -0.033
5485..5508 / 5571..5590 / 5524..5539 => -0.067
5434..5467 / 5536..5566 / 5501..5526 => 0.015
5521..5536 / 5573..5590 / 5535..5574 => -0.083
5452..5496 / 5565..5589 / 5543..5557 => -0.102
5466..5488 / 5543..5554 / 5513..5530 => -0.015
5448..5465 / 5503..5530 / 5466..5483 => 0.117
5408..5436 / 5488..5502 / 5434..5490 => 0.001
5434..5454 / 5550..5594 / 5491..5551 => -0.028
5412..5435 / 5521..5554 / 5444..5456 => 0.054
